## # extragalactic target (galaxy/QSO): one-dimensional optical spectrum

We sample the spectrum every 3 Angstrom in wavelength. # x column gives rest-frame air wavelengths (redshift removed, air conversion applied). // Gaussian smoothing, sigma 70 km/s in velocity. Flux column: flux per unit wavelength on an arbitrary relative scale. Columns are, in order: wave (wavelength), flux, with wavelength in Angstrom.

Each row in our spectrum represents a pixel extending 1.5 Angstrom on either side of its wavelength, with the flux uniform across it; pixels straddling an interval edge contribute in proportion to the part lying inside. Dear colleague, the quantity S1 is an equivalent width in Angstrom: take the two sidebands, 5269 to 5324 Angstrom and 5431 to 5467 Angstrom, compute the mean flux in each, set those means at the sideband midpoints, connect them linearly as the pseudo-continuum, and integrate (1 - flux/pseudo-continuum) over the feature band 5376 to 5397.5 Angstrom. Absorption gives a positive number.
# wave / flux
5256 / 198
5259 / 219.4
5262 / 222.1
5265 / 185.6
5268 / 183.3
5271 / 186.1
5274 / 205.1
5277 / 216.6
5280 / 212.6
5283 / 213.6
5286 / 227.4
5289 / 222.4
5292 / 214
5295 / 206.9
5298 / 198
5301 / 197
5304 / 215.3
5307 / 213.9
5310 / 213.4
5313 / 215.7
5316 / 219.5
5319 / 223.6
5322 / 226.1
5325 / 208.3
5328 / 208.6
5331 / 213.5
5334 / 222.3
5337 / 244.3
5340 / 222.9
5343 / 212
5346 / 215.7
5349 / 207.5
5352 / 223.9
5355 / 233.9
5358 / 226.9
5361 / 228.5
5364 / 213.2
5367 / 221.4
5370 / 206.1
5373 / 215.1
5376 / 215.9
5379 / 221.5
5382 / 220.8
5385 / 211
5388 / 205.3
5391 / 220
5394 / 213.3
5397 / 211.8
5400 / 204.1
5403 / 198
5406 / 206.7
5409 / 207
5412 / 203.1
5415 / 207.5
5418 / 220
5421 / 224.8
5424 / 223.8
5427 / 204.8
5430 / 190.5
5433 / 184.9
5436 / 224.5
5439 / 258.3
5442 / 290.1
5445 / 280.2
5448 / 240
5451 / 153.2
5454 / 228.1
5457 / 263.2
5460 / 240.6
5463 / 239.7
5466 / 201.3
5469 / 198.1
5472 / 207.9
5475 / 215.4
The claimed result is 0.9 Angstrom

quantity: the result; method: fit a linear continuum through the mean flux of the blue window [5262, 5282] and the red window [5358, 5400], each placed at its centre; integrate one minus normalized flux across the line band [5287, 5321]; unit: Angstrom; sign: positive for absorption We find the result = -1.4 Angstrom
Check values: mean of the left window 200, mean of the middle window 213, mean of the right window 216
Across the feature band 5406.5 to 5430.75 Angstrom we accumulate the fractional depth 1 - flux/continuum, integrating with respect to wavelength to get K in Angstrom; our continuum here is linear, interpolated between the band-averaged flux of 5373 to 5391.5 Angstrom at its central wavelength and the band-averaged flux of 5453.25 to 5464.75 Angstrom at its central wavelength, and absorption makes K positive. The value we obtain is 1.9 Angstrom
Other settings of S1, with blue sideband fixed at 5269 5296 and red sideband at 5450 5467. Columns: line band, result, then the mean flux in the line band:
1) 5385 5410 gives 1.2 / 208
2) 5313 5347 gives -0.8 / 220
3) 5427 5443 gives -0.2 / 225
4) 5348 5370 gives -0.5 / 221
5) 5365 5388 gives 0.3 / 215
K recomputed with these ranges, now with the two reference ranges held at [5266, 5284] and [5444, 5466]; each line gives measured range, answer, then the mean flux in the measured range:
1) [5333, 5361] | -1.3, 224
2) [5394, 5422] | 1.9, 209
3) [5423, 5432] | 0.9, 204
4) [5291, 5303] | 0.1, 204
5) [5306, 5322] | -0.7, 218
